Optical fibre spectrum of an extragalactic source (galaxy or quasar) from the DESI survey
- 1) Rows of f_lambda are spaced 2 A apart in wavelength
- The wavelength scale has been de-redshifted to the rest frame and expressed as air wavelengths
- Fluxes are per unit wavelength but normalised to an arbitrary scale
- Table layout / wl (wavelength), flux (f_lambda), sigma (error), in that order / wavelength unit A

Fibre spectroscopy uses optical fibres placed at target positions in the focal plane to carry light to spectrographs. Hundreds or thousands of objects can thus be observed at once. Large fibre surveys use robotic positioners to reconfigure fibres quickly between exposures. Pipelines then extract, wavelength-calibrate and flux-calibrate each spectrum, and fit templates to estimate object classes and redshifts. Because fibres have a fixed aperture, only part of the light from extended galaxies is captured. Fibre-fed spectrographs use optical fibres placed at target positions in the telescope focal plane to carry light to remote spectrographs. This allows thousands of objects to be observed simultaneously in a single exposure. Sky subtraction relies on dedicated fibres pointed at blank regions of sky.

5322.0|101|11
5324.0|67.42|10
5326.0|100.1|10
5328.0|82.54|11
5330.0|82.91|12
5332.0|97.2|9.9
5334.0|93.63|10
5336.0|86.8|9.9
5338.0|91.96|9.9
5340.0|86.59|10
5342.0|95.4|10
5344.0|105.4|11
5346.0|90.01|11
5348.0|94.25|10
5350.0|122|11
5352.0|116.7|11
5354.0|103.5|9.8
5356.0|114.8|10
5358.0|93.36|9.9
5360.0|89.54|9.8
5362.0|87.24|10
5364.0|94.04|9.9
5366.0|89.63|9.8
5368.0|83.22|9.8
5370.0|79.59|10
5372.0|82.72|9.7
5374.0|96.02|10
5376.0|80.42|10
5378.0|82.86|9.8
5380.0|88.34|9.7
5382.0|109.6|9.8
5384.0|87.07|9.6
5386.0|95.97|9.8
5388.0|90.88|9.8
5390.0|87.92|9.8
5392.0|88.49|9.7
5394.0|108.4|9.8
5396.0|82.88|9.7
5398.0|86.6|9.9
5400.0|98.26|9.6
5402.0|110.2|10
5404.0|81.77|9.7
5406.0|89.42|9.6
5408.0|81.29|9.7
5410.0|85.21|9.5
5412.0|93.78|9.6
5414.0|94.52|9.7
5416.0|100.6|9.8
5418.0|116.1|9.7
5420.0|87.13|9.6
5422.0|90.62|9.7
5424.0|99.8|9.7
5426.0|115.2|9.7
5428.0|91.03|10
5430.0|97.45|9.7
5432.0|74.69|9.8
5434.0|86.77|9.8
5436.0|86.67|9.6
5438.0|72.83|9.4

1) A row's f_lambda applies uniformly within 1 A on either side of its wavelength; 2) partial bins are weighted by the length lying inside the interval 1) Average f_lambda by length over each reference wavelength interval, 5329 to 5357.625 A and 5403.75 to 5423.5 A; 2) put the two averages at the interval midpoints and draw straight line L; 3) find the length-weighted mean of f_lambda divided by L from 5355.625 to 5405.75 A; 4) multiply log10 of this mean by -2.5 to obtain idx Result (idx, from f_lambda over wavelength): 0.048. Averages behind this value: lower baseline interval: 98.5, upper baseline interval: 92.6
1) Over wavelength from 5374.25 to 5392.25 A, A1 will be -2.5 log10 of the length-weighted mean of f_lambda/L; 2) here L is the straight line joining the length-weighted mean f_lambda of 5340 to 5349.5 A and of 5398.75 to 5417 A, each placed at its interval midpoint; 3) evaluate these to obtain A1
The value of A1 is 0.04 mag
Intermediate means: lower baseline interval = 96.6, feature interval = 90.5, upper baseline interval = 92.7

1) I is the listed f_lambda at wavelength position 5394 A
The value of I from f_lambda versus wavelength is 108.4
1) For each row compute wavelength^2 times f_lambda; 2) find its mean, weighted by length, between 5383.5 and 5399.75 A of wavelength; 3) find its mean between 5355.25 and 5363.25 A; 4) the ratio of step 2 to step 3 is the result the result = 0.97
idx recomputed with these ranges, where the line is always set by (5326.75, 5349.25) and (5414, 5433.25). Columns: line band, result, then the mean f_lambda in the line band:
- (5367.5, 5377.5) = 0.12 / 84.4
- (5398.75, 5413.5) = 0.05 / 91.4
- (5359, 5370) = 0.07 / 87.9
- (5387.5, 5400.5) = 0.04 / 91.7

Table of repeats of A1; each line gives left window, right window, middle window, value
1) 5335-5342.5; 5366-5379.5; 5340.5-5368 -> -0.132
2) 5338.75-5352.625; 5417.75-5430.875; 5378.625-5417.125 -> 0.076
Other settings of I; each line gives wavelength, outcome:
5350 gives 122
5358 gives 93.36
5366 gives 89.63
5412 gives 93.78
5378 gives 82.86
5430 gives 97.45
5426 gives 115.2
